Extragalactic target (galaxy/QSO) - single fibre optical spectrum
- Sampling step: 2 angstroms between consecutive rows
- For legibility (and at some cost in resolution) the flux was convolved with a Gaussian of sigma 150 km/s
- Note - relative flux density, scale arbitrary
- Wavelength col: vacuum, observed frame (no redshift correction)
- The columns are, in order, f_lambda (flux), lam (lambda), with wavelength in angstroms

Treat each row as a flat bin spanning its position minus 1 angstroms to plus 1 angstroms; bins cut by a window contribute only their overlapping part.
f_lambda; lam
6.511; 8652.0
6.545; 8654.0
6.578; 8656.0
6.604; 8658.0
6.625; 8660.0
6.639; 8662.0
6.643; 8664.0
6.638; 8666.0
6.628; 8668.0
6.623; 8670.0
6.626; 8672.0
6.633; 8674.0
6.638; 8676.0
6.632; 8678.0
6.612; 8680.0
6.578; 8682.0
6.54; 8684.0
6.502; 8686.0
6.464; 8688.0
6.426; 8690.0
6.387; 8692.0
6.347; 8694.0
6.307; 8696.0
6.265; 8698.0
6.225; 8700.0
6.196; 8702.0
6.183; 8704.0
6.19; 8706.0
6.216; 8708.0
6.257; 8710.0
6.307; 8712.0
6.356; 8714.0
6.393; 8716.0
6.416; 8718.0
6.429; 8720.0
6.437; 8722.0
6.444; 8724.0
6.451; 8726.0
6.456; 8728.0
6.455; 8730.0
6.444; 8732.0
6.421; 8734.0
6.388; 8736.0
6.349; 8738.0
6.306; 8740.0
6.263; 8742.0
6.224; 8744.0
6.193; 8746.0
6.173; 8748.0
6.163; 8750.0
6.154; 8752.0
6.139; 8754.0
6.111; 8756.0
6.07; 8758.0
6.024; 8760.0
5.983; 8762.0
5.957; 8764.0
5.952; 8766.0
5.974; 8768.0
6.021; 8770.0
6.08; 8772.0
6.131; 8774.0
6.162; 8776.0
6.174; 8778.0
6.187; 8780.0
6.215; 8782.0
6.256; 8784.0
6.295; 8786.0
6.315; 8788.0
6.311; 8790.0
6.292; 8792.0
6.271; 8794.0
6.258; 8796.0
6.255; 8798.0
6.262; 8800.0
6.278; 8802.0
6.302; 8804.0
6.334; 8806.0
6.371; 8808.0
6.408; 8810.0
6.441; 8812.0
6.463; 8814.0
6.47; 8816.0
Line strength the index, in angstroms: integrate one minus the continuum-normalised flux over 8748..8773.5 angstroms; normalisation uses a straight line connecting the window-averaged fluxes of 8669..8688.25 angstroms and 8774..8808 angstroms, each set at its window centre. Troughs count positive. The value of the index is 1.2 angstroms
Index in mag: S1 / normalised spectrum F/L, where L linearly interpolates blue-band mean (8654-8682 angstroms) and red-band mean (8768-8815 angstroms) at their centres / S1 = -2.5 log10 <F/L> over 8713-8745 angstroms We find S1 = 0.01 mag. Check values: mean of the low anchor 6.62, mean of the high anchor 6.26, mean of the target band 6.39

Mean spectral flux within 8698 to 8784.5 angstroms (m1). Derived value 6.23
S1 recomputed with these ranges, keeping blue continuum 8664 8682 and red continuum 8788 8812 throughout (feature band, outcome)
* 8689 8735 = 0.03 mag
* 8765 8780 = 0.05 mag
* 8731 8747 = 0.02 mag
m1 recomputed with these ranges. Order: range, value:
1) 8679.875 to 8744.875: 6.37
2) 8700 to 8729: 6.33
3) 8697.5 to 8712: 6.22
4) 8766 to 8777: 6.06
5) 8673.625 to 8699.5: 6.48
